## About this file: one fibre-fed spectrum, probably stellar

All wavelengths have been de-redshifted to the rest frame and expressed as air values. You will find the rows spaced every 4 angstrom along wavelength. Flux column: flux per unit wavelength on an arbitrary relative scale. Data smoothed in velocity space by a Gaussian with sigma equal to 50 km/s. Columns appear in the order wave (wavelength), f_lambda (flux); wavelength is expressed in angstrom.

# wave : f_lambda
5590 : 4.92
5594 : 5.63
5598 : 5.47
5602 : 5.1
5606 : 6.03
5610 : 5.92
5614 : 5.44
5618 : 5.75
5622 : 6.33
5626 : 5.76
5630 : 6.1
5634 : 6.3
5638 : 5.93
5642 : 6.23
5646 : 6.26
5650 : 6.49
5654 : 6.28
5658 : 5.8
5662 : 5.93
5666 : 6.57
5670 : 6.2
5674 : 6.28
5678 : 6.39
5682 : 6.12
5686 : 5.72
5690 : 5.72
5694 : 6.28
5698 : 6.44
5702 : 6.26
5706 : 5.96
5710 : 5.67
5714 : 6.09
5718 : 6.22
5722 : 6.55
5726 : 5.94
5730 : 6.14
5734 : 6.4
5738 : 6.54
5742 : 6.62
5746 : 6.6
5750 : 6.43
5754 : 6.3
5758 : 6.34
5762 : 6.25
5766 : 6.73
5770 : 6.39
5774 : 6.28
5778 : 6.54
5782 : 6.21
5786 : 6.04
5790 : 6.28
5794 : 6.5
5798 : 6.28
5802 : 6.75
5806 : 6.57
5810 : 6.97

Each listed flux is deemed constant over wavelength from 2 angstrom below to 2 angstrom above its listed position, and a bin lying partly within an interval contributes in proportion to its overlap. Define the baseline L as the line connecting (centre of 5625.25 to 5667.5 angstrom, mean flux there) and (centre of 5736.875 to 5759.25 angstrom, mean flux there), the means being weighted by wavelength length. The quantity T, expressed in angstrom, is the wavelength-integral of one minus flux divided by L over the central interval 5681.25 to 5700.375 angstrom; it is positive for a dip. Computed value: 0.7 angstrom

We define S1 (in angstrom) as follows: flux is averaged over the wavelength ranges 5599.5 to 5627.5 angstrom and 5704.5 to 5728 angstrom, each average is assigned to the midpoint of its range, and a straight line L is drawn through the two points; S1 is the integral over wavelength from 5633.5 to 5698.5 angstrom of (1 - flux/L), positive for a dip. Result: -2.7 angstrom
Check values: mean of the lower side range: 5.76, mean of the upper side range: 6.07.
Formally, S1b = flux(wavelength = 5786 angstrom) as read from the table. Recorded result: 6.04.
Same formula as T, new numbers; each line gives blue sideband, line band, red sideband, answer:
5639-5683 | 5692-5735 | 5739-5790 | 0.9 angstrom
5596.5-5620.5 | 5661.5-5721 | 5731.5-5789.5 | -0.8 angstrom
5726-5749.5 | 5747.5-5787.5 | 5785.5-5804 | 0.3 angstrom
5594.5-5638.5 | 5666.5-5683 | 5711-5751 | -0.6 angstrom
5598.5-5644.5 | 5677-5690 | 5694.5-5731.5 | 0.1 angstrom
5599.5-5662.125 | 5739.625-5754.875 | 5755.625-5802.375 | -0.5 angstrom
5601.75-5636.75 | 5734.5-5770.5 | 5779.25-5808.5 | -1.1 angstrom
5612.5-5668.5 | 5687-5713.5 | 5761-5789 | 0.7 angstrom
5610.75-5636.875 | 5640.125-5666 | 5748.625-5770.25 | -0.6 angstrom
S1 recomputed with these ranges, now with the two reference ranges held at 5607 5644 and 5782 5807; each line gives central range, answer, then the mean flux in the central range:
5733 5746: -0.6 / 6.54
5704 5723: 0.3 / 6.07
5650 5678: -0.7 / 6.21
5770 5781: -0.1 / 6.39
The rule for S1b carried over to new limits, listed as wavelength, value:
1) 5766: 6.73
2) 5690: 5.72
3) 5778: 6.54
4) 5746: 6.6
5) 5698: 6.44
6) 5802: 6.75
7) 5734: 6.4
